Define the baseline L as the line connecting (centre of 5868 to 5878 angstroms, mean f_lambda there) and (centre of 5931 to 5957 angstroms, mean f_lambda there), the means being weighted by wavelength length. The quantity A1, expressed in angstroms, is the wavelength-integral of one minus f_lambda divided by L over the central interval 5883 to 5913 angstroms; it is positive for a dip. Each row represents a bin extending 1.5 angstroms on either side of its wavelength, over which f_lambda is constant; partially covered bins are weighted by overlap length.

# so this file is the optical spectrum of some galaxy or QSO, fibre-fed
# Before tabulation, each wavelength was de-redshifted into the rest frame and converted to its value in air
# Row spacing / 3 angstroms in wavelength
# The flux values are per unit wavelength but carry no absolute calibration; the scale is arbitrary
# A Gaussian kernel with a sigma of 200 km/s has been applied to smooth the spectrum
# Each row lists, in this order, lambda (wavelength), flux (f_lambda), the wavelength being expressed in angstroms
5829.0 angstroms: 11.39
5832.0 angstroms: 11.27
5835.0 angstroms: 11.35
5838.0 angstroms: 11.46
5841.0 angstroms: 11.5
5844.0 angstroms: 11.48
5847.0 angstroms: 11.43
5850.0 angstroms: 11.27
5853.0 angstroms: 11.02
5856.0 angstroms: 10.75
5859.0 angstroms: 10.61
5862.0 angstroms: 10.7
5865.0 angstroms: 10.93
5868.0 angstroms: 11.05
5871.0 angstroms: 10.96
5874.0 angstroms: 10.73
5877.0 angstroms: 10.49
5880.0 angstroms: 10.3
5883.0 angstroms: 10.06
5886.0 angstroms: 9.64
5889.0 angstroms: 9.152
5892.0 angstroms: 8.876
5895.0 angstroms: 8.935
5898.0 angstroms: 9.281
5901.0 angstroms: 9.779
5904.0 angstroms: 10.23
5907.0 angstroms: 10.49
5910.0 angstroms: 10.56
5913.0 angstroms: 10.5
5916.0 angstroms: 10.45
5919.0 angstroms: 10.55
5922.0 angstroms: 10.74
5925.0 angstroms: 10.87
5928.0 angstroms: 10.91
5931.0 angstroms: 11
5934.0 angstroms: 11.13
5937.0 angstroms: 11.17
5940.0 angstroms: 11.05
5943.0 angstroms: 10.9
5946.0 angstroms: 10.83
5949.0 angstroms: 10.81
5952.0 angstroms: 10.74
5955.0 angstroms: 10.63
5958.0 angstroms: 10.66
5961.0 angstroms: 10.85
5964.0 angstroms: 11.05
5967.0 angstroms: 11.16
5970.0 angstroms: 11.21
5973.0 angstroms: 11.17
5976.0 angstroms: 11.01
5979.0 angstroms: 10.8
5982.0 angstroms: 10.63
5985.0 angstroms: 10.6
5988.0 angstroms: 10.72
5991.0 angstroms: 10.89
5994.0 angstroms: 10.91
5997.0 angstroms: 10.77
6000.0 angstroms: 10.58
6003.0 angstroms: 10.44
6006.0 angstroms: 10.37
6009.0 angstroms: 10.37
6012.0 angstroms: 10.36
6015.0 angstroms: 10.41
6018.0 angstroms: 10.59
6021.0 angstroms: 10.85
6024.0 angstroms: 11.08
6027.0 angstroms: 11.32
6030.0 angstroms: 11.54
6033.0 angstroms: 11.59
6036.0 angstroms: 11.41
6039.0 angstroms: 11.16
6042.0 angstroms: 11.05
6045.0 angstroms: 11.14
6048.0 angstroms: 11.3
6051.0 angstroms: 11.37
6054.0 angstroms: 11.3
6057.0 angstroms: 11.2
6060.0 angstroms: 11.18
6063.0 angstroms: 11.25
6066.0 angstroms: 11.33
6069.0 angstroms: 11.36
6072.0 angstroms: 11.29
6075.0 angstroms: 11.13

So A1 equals 3.07 angstroms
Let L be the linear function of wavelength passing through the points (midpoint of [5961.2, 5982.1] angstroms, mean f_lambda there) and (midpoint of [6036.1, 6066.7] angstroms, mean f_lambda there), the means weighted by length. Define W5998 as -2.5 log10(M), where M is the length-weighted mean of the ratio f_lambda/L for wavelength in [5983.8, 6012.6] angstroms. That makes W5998 0.05 mag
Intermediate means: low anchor 11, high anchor 11.2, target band 10.6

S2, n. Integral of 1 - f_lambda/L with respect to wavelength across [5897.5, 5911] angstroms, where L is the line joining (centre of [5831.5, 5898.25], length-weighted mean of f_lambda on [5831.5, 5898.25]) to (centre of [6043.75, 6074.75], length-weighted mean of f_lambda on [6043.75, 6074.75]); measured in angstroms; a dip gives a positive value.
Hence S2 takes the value 0.8 angstroms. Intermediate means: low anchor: 10.6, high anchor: 11.3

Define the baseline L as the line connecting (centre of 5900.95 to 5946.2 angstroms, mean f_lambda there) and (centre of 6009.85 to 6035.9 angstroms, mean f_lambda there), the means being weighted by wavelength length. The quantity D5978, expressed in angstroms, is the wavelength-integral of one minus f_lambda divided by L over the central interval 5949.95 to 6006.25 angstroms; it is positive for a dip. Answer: 0.3 angstroms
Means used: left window 10.7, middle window 10.8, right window 11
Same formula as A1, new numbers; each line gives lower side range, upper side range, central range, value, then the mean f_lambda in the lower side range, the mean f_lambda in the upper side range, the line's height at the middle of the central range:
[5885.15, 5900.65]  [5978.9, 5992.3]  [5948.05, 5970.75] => -1.3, 9.2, 10.7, 10.3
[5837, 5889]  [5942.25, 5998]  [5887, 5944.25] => 2.6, 10.8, 10.9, 10.8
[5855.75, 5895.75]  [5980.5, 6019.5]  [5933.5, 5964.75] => -1.3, 10.2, 10.6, 10.4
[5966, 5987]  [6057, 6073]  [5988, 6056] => 1.0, 10.9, 11.3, 11.1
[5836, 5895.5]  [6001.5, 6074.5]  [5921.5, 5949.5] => -0.4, 10.6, 11.1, 10.8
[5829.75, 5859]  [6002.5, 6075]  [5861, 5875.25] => 0.4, 11.2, 11.1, 11.2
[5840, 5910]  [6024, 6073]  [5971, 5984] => 0.0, 10.4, 11.3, 10.9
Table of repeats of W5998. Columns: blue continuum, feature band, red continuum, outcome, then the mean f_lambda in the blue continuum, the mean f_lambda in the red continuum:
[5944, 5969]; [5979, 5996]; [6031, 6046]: 0.03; 10.8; 11.3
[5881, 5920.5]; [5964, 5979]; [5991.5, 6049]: -0.06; 9.89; 10.9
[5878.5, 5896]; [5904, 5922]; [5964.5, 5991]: -0.06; 9.51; 10.9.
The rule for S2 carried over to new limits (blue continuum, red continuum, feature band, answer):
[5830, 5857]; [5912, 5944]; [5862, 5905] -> 4.0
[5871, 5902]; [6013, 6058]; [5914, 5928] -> -0.8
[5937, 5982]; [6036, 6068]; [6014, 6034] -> 0.2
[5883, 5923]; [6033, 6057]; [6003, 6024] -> 0.8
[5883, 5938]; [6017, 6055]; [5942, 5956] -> -0.3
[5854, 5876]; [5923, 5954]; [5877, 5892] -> 1.5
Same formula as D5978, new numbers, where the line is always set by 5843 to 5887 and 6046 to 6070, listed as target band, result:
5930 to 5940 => -0.13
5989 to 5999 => 0.25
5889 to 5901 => 1.89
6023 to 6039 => -0.24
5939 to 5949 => 0.07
